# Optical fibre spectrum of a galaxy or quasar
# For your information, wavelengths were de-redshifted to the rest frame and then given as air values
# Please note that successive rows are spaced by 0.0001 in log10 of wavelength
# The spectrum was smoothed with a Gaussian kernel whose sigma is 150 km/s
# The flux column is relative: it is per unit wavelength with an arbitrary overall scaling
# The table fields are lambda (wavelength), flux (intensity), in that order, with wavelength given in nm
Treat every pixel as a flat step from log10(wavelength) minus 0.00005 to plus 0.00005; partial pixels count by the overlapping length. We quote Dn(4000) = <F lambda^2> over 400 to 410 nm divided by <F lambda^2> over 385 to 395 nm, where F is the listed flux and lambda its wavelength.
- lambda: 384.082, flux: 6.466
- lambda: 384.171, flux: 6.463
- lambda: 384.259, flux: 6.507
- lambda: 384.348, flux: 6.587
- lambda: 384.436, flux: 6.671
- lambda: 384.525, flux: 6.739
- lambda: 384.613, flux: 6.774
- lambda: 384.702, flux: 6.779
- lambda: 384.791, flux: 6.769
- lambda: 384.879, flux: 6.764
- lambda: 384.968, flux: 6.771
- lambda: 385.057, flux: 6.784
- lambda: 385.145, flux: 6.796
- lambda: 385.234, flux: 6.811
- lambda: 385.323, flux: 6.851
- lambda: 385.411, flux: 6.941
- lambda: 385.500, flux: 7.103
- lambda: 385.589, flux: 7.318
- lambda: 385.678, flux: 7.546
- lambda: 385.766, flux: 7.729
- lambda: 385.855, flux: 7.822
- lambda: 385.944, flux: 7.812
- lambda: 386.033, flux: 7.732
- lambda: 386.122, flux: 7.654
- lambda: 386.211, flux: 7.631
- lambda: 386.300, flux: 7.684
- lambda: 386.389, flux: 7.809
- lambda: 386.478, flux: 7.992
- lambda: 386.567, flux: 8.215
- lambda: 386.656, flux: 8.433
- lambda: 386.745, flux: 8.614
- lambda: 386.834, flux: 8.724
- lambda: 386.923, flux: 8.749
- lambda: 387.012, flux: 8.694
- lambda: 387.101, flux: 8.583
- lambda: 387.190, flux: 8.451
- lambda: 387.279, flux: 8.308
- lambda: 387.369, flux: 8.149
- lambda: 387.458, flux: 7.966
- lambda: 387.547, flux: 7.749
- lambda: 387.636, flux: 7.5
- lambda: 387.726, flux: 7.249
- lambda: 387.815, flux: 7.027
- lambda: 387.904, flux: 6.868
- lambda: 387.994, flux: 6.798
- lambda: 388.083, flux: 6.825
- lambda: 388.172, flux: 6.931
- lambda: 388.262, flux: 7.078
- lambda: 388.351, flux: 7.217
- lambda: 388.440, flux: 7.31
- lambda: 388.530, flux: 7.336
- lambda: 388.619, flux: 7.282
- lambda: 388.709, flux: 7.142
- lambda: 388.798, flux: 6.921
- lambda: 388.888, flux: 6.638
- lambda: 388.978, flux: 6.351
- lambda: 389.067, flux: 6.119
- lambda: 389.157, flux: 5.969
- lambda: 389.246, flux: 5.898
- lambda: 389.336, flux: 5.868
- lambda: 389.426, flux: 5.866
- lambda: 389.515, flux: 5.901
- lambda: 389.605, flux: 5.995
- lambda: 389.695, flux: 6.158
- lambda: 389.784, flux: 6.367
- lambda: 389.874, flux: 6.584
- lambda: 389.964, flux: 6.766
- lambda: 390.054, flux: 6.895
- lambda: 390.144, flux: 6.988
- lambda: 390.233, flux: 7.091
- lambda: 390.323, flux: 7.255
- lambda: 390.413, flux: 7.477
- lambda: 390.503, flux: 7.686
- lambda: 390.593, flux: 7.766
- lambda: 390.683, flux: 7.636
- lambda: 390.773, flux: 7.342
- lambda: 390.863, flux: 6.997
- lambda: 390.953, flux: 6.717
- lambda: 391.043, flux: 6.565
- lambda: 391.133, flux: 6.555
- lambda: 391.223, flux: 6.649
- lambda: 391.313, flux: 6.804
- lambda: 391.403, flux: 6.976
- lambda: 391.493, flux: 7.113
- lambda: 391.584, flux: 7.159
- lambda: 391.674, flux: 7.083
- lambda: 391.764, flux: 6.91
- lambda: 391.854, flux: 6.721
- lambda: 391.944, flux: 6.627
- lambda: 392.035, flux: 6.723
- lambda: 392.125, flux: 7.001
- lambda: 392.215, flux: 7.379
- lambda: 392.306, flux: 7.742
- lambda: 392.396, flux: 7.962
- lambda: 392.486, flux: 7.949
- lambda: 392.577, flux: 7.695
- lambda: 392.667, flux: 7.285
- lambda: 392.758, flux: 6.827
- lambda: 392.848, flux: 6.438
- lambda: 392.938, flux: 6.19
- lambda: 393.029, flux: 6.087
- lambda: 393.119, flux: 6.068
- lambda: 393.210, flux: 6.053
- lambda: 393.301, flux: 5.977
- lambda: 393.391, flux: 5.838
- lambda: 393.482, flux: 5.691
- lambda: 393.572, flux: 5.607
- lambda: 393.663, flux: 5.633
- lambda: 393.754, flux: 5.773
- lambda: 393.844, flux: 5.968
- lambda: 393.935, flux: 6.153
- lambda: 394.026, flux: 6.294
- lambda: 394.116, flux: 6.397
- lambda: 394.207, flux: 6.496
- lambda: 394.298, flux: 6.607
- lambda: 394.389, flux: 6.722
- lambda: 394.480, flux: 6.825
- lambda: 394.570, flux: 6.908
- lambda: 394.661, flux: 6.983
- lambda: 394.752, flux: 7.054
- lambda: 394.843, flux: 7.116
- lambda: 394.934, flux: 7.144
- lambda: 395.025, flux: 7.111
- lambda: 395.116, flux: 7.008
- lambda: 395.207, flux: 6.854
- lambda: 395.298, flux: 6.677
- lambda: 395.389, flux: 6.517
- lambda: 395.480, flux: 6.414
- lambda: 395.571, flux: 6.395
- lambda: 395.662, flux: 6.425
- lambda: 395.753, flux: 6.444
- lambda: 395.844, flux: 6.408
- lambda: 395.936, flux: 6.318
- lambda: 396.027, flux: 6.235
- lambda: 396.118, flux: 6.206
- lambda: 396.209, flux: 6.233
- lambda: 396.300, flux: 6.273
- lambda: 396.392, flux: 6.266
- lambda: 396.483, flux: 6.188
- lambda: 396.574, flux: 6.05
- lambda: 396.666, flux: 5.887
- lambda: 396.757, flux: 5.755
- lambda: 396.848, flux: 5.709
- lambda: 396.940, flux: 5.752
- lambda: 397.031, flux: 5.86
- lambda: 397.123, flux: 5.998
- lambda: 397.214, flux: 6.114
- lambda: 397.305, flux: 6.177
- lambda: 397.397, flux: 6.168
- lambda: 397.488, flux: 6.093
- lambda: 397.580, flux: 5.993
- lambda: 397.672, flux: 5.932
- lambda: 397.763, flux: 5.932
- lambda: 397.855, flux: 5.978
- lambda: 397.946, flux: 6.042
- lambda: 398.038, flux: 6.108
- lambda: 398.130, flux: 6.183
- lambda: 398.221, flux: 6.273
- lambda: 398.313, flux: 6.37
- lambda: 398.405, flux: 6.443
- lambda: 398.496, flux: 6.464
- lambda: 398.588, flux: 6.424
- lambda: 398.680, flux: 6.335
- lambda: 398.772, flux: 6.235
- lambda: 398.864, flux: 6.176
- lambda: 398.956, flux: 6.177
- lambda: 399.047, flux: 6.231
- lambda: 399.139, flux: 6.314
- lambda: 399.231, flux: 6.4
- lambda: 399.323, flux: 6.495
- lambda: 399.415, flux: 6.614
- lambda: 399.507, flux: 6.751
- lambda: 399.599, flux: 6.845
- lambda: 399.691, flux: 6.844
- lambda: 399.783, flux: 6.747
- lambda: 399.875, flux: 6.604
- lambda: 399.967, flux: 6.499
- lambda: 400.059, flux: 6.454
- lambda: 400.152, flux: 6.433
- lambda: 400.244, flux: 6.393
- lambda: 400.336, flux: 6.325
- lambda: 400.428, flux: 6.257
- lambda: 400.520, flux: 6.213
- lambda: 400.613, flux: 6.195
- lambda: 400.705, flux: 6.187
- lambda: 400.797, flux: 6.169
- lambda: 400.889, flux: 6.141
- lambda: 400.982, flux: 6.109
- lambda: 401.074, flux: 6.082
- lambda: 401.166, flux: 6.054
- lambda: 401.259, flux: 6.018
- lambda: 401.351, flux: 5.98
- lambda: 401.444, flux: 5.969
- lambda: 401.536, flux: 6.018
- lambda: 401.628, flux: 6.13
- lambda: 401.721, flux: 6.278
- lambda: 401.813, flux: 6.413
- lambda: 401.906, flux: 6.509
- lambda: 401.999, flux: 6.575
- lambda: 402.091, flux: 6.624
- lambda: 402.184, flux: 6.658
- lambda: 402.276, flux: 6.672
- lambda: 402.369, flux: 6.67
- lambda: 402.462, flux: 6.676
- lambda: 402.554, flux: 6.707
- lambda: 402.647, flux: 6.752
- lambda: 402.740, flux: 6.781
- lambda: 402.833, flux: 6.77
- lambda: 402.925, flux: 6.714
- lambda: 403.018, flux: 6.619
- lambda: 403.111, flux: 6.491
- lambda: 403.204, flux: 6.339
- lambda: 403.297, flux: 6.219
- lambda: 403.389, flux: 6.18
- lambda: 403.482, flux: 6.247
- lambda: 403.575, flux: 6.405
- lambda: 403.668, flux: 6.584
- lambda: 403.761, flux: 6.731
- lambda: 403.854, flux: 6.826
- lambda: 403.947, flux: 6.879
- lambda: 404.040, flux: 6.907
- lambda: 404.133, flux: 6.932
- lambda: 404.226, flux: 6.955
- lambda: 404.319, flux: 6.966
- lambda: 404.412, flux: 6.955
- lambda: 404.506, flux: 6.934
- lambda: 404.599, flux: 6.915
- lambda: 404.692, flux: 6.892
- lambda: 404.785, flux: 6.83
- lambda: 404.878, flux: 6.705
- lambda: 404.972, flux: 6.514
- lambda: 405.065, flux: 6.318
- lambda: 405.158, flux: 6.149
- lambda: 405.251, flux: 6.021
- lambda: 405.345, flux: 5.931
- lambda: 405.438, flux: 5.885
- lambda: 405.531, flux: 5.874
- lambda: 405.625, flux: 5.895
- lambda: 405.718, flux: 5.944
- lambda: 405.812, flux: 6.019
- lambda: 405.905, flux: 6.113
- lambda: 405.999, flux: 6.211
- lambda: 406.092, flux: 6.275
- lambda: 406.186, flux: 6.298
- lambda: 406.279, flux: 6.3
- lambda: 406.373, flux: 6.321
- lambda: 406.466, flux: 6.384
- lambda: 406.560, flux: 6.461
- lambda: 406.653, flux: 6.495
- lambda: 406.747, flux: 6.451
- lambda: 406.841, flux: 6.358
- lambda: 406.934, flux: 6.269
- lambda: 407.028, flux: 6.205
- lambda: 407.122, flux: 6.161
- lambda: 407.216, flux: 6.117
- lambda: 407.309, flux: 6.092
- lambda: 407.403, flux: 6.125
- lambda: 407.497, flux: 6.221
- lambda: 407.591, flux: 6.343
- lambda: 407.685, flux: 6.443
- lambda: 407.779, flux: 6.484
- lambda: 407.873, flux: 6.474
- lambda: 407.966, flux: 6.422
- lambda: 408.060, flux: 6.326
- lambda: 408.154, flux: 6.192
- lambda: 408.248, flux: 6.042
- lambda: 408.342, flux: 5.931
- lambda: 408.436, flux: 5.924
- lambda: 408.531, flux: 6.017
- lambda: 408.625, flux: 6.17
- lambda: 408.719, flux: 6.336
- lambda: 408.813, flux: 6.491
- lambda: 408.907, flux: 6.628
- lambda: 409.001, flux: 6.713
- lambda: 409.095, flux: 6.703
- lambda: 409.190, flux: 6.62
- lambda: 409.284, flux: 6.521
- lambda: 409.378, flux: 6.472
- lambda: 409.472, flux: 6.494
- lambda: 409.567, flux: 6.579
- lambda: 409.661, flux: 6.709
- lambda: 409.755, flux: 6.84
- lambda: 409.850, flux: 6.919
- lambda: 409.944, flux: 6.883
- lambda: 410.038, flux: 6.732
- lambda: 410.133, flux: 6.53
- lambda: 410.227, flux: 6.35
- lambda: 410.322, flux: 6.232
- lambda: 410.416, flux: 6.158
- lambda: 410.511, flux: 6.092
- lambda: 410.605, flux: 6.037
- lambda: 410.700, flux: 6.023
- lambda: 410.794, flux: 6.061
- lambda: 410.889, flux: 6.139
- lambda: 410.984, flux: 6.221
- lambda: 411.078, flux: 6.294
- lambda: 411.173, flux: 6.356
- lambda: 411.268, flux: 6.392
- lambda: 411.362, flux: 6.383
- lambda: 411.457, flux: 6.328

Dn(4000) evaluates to 1.0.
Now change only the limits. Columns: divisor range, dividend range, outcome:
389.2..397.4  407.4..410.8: 1.05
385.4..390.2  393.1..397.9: 0.90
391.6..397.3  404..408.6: 1.04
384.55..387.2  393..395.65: 0.88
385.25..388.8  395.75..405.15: 0.89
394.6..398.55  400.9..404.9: 1.07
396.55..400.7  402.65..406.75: 1.07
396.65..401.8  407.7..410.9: 1.08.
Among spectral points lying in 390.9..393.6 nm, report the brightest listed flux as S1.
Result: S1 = 7.962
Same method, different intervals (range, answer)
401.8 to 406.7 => 6.966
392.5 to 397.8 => 7.695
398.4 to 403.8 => 6.845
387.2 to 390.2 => 8.308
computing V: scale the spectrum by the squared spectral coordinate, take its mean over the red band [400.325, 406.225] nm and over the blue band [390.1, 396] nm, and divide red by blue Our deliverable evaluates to 1.0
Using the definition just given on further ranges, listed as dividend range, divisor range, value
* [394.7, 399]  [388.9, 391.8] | 0.97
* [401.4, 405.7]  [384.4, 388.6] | 0.95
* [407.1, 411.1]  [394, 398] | 1.07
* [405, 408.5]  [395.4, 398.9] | 1.05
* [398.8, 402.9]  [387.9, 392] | 0.99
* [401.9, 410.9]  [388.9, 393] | 1.02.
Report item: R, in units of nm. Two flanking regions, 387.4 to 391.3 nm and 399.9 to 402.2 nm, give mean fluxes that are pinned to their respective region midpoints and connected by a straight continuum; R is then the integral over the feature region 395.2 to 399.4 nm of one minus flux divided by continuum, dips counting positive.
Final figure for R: 0.16 nm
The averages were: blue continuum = 6.87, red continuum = 6.26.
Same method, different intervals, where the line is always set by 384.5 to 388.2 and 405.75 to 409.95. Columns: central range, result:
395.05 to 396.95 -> 0.192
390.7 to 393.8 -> 0.216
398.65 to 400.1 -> 0.073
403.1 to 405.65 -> 0.012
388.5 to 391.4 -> 0.239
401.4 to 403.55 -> 0.057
